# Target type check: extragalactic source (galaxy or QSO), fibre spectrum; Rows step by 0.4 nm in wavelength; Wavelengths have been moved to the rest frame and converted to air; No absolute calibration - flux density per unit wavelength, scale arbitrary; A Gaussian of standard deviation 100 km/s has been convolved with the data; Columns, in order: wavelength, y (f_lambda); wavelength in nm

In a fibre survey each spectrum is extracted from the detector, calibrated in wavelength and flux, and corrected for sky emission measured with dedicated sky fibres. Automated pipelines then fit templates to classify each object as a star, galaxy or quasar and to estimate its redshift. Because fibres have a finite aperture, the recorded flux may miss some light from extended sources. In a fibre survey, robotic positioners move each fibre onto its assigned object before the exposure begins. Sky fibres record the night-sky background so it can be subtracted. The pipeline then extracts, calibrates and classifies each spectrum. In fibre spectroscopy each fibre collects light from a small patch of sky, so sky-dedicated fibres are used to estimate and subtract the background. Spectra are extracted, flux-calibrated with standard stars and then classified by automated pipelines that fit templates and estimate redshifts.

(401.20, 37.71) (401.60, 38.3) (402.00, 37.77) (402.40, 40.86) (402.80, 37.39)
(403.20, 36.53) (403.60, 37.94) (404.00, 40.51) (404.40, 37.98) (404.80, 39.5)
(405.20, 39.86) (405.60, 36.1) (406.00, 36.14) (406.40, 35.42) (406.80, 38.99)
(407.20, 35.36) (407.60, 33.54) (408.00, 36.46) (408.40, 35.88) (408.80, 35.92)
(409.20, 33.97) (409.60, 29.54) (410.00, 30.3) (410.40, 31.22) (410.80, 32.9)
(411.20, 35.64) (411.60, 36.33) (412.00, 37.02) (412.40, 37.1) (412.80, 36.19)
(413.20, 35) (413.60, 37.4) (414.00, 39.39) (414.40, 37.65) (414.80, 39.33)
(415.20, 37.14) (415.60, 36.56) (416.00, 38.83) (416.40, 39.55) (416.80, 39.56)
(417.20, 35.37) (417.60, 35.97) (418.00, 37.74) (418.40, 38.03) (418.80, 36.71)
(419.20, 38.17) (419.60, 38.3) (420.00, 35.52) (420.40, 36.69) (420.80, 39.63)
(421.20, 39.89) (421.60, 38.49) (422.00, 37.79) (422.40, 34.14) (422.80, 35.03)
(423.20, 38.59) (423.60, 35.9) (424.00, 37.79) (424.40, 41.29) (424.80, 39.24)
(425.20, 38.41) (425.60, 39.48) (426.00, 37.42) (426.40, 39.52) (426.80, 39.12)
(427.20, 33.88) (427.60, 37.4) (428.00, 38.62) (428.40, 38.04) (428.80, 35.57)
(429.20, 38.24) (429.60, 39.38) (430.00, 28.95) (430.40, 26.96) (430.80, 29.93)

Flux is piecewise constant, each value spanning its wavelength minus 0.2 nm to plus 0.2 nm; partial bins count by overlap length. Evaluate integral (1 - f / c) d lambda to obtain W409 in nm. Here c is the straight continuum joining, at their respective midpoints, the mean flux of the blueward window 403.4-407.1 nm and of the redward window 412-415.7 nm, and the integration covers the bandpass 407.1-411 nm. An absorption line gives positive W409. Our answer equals 0.437 nm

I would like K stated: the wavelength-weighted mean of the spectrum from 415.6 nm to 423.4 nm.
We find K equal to 37.6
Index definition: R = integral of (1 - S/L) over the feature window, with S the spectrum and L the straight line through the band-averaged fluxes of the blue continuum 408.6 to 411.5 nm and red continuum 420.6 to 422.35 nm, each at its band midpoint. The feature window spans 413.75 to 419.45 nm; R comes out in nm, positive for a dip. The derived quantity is -0.276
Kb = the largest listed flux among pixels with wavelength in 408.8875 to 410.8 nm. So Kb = 33.97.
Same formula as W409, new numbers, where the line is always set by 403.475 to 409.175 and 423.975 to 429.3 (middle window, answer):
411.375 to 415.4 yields 0.02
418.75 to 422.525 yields 0.02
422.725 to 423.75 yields 0.03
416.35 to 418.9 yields 0.01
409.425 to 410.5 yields 0.20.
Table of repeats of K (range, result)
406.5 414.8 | 35.4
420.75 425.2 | 37.9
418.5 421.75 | 37.9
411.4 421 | 37.5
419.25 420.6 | 37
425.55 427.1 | 38.5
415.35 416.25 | 37.8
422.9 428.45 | 38.1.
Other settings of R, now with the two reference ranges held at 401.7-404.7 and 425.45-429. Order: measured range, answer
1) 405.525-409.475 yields 0.27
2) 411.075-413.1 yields 0.09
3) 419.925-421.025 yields 0.01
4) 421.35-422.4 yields 0.01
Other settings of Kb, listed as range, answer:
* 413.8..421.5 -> 39.89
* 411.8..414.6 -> 39.39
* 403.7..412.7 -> 40.51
